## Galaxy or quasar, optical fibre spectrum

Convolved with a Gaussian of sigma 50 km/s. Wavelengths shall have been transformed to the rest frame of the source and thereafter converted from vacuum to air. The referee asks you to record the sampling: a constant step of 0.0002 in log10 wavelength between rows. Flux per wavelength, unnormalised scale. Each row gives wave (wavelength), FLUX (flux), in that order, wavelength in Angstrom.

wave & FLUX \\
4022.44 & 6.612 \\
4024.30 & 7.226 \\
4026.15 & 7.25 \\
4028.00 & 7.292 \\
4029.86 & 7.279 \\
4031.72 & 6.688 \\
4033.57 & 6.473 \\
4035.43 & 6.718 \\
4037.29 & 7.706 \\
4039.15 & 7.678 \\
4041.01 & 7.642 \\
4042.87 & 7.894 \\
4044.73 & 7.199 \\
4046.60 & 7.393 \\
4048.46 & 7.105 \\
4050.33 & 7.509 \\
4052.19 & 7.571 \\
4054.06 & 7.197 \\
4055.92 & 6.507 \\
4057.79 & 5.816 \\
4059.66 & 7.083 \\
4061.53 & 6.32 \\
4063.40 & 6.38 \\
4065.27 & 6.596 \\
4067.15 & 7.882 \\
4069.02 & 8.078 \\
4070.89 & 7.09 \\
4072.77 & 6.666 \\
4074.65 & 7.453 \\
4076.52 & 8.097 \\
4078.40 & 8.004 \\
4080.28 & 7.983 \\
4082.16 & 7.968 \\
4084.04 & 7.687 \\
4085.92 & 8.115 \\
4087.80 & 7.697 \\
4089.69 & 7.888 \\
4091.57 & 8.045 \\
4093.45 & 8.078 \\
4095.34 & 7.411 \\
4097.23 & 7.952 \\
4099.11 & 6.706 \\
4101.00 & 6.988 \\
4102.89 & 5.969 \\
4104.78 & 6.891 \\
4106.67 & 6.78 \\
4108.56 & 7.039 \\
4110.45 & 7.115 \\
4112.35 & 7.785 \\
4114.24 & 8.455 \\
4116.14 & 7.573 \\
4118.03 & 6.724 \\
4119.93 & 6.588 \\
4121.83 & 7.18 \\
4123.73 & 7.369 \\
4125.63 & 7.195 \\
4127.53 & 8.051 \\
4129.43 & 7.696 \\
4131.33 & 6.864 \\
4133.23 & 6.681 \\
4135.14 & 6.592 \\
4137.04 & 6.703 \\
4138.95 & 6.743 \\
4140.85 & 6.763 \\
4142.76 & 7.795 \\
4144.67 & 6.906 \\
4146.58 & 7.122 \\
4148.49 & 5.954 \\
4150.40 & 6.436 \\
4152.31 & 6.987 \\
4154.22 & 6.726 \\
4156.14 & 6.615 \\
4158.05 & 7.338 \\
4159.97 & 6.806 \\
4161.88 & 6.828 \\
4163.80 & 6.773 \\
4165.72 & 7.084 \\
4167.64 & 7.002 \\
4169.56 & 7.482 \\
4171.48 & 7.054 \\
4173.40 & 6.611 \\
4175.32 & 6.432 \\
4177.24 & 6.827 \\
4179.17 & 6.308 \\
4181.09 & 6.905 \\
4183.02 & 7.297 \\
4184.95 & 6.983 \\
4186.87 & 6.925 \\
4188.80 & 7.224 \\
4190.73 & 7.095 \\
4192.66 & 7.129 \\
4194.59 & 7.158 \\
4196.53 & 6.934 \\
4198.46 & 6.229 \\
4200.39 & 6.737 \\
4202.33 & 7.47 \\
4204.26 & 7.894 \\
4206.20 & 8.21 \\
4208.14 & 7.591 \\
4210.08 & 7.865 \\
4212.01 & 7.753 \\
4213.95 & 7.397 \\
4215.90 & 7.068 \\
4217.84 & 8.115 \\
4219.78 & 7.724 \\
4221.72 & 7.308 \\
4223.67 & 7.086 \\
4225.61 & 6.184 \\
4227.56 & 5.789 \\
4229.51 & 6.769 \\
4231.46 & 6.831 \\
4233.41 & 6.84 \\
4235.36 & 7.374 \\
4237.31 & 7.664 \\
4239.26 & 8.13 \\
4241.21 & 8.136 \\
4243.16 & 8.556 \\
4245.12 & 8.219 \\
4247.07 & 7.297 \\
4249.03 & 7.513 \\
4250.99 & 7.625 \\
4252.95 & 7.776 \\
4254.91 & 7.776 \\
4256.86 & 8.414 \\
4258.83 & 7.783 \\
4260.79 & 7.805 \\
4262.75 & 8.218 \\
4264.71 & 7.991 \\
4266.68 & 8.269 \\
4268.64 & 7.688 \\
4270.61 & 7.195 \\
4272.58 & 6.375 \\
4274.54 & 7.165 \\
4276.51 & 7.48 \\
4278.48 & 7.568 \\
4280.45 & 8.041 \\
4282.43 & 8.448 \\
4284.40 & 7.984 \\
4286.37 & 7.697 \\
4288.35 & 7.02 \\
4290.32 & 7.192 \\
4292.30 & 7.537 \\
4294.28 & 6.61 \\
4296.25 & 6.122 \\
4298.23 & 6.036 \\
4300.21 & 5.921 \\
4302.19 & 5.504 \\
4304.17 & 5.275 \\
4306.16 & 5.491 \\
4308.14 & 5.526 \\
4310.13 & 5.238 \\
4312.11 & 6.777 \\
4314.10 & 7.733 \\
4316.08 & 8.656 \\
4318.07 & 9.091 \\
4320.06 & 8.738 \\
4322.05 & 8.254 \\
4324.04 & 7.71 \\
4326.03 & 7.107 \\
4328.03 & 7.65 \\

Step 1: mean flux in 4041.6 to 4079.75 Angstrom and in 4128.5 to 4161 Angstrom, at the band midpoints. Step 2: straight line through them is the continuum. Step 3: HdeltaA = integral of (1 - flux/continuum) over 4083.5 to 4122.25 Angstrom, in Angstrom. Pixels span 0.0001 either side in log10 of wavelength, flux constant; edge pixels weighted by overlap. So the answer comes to -1.80 Angstrom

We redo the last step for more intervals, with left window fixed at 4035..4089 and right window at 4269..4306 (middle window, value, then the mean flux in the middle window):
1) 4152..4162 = 0.4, 6.88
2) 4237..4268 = -4.2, 7.95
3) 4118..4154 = 1.2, 6.97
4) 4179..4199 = 0.4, 6.97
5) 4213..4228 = -0.2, 7.13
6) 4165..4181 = 0.7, 6.85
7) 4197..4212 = -0.7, 7.44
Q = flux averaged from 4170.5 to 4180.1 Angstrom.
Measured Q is 6.65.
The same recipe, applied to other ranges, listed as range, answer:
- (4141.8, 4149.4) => 6.94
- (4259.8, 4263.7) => 8.02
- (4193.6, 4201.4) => 6.76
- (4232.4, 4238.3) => 7.29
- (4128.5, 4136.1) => 6.96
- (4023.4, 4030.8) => 7.26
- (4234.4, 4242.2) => 7.84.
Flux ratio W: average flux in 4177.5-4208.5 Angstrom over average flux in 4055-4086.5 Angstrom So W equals 1.0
